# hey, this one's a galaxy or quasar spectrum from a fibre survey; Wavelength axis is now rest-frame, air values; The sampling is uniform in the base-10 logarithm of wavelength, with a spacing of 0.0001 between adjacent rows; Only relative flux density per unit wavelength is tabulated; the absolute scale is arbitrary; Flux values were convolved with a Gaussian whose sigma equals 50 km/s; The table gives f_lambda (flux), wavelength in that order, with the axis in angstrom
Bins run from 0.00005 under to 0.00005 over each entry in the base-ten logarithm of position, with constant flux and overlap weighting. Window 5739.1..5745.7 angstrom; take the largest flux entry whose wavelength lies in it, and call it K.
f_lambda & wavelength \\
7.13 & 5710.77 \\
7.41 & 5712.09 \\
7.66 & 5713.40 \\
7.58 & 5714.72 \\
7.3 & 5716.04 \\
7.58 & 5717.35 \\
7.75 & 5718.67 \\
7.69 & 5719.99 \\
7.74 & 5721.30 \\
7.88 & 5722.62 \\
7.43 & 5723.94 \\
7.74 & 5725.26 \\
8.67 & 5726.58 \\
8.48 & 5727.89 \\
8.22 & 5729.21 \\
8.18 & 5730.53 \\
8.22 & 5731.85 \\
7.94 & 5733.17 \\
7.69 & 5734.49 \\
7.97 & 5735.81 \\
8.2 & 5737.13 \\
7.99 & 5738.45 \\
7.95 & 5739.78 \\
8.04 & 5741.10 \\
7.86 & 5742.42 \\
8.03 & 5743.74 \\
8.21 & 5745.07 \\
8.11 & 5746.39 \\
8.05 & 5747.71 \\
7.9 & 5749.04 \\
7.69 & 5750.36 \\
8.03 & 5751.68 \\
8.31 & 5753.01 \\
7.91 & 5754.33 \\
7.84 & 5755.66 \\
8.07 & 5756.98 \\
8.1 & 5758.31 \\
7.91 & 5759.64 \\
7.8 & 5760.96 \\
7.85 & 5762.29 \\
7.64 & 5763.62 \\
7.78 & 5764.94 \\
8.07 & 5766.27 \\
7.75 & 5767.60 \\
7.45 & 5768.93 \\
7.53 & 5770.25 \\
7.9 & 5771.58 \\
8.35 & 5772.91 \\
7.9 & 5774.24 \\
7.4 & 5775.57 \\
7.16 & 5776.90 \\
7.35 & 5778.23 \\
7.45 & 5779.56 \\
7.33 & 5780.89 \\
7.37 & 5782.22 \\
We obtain 8.21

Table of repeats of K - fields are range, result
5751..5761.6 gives 8.31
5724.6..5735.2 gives 8.67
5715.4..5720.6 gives 7.75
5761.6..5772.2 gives 8.07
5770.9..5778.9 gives 8.35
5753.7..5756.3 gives 7.91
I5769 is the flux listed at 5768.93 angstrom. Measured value 7.45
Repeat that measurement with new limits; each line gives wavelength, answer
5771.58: 7.9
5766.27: 8.07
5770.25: 7.53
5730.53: 8.18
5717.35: 7.58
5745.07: 8.21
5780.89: 7.33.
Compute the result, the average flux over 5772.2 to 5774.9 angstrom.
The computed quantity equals 8.12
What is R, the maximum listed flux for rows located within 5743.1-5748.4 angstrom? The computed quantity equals 8.21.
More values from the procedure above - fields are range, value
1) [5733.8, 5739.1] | 8.2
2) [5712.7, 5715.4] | 7.66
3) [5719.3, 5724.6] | 7.88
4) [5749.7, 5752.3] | 8.03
